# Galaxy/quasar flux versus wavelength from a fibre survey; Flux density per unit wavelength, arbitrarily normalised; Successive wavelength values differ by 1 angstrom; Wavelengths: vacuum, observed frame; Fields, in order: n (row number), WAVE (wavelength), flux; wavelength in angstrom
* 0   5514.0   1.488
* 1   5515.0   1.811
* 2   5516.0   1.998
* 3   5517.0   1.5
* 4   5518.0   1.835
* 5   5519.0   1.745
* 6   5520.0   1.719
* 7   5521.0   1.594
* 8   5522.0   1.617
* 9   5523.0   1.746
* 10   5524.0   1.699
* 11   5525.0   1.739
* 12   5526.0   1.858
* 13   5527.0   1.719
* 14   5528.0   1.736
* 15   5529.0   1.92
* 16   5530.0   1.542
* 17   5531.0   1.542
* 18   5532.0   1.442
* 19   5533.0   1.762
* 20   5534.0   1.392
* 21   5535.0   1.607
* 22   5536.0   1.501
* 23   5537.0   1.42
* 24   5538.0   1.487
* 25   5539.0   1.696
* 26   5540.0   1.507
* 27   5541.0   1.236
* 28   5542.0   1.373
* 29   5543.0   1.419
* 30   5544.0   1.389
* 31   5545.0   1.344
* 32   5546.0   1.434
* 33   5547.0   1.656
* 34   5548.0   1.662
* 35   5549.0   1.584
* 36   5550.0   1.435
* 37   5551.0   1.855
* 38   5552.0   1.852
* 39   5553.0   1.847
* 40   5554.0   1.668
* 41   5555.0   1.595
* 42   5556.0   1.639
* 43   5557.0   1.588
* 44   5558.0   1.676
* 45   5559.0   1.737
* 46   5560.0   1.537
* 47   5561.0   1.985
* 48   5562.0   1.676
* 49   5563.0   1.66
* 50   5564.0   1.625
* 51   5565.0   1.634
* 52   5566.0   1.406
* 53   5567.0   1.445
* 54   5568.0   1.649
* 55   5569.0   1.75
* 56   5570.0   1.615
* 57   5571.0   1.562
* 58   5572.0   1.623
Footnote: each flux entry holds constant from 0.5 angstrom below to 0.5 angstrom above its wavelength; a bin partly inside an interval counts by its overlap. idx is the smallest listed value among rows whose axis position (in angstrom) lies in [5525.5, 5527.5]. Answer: 1.719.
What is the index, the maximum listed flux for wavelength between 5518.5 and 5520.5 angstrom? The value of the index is 1.745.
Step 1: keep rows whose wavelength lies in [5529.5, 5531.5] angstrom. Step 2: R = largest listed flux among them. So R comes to 1.542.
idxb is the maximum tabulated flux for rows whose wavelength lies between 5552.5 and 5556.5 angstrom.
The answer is 1.847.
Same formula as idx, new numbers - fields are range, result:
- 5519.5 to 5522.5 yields 1.594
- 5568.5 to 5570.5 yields 1.615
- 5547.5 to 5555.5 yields 1.435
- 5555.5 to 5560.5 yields 1.537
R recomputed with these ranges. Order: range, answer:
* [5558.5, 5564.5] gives 1.985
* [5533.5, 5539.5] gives 1.696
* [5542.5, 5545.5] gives 1.419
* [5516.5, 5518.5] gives 1.835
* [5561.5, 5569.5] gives 1.75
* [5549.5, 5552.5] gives 1.855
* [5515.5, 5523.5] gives 1.998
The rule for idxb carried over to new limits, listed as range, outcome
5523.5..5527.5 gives 1.858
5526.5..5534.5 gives 1.92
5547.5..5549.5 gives 1.662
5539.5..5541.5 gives 1.507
